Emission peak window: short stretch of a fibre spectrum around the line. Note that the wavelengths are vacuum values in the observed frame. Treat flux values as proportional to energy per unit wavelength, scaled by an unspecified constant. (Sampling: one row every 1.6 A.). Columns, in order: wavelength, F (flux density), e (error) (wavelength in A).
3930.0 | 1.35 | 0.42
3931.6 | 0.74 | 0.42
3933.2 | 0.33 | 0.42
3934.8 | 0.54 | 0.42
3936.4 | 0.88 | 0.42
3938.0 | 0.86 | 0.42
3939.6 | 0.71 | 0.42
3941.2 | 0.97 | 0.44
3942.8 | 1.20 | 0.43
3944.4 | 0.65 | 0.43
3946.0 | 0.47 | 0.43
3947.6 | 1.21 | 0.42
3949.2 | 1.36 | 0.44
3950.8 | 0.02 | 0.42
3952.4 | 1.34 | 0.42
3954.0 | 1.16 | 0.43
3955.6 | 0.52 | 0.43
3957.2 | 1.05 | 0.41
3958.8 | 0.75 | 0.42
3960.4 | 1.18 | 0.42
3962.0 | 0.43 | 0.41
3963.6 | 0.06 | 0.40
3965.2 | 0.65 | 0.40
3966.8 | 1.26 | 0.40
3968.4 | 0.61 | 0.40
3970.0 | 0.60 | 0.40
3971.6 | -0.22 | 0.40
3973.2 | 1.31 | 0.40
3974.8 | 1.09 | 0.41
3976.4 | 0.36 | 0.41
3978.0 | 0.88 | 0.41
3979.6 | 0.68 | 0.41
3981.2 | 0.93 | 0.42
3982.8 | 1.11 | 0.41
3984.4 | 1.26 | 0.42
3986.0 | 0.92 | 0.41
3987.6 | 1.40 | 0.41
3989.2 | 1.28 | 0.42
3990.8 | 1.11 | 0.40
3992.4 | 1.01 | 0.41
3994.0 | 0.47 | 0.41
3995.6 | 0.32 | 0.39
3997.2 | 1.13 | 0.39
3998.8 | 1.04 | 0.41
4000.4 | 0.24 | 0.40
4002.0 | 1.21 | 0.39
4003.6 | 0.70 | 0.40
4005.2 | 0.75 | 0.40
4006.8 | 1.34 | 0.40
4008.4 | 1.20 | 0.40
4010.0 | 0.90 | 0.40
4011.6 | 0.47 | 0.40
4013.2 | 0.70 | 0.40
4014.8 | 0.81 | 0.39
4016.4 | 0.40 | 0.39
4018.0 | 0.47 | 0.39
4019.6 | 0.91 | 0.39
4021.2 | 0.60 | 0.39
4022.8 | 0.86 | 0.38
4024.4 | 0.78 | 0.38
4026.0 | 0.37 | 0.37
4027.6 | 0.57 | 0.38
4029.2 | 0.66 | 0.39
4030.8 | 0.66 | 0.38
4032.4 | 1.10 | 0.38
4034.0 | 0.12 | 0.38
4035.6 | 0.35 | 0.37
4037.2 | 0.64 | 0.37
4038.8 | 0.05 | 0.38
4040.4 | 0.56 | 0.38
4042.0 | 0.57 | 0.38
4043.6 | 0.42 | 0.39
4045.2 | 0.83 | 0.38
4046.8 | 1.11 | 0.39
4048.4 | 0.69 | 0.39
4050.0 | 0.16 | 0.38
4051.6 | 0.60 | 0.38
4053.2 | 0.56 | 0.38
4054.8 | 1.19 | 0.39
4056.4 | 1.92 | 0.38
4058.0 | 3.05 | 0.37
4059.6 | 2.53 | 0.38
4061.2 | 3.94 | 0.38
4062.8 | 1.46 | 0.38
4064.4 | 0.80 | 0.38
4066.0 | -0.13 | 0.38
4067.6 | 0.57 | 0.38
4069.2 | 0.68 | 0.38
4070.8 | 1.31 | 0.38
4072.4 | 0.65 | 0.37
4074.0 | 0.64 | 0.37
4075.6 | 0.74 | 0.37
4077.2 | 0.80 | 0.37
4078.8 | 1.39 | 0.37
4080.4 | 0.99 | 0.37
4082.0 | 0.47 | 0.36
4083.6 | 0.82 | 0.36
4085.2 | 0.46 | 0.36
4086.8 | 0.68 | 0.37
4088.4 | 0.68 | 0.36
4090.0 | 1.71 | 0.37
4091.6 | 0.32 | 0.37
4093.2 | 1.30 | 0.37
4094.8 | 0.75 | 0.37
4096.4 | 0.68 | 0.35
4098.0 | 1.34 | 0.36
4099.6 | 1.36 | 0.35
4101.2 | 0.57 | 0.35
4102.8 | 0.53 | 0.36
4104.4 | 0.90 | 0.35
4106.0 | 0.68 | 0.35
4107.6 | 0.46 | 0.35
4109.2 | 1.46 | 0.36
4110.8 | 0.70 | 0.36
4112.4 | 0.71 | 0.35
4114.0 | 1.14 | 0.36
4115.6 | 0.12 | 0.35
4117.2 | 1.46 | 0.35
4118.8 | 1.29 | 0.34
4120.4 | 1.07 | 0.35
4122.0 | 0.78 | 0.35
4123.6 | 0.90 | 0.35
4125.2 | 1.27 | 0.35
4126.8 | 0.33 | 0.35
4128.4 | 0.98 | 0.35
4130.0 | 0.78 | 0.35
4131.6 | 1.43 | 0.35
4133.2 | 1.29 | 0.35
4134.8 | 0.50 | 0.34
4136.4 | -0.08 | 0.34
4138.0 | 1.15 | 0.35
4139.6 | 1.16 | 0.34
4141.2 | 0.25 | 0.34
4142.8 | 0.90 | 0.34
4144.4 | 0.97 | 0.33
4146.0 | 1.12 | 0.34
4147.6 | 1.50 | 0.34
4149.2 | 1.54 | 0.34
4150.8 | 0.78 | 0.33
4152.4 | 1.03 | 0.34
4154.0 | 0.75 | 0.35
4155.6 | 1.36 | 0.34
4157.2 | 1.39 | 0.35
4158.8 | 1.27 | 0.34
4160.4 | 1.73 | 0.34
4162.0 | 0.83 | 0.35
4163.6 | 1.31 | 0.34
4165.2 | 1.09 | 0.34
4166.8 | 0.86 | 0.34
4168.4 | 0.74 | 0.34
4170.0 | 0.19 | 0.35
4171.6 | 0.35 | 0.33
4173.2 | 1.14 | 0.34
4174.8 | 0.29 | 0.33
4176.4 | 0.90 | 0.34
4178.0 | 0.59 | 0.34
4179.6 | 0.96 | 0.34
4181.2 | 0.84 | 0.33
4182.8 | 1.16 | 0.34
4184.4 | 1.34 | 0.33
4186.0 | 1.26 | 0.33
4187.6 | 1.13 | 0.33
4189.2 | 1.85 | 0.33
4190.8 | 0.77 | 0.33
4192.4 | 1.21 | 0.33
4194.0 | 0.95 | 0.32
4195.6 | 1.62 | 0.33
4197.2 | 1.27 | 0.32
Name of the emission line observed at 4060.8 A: [O II] 3727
